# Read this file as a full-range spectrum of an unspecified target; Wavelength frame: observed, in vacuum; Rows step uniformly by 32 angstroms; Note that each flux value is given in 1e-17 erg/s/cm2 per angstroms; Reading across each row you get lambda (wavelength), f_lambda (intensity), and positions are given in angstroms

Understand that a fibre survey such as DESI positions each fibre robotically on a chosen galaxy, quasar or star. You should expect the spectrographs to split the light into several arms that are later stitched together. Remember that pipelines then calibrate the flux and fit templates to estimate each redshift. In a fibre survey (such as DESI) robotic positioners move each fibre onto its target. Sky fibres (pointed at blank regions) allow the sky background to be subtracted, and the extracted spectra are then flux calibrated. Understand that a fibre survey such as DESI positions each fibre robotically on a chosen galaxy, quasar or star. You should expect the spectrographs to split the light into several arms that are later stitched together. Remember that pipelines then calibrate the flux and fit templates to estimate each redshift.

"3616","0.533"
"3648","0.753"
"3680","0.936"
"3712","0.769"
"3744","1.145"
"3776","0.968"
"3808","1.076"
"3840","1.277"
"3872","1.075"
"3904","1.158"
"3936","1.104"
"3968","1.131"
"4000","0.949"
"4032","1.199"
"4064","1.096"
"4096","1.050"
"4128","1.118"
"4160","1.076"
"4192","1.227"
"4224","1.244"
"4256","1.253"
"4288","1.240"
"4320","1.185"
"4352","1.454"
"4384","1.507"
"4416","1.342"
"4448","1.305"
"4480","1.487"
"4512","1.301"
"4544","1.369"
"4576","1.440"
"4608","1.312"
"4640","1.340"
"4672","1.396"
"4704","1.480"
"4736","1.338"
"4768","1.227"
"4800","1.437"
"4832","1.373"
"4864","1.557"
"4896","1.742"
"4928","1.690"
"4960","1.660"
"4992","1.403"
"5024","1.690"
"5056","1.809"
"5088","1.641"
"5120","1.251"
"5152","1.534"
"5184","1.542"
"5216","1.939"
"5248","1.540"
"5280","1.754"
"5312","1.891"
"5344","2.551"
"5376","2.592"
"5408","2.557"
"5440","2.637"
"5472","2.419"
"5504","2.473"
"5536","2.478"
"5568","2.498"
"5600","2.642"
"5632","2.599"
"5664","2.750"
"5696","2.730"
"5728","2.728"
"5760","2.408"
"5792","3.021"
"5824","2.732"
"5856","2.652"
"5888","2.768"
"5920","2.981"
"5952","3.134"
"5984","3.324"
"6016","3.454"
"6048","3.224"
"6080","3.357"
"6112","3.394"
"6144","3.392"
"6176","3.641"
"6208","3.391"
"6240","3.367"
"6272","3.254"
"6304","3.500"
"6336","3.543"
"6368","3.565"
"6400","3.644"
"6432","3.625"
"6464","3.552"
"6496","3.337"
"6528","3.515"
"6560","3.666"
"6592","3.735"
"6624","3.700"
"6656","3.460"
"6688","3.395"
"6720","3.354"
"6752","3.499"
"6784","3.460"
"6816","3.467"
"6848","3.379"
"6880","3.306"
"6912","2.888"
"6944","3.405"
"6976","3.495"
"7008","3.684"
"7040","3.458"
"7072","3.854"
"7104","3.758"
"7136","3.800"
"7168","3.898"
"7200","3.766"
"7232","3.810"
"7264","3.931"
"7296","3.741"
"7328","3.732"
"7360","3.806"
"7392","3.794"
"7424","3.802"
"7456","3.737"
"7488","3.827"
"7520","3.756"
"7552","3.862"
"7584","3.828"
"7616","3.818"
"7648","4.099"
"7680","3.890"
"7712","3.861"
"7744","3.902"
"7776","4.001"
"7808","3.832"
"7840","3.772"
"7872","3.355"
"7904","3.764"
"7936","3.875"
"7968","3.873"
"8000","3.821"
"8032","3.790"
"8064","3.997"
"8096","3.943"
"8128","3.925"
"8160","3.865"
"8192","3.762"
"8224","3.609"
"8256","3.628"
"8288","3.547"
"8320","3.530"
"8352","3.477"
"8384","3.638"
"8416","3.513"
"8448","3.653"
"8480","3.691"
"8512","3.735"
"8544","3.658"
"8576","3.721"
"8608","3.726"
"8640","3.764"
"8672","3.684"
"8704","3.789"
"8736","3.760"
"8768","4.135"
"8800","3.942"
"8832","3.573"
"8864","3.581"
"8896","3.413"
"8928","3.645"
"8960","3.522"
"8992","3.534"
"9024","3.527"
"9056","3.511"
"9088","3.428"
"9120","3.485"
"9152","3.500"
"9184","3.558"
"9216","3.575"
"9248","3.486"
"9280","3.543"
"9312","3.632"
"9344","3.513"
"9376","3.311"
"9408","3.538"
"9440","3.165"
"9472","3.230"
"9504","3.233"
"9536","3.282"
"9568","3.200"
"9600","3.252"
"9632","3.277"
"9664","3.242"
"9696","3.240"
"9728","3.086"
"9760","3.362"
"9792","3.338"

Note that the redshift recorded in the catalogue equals 0.33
